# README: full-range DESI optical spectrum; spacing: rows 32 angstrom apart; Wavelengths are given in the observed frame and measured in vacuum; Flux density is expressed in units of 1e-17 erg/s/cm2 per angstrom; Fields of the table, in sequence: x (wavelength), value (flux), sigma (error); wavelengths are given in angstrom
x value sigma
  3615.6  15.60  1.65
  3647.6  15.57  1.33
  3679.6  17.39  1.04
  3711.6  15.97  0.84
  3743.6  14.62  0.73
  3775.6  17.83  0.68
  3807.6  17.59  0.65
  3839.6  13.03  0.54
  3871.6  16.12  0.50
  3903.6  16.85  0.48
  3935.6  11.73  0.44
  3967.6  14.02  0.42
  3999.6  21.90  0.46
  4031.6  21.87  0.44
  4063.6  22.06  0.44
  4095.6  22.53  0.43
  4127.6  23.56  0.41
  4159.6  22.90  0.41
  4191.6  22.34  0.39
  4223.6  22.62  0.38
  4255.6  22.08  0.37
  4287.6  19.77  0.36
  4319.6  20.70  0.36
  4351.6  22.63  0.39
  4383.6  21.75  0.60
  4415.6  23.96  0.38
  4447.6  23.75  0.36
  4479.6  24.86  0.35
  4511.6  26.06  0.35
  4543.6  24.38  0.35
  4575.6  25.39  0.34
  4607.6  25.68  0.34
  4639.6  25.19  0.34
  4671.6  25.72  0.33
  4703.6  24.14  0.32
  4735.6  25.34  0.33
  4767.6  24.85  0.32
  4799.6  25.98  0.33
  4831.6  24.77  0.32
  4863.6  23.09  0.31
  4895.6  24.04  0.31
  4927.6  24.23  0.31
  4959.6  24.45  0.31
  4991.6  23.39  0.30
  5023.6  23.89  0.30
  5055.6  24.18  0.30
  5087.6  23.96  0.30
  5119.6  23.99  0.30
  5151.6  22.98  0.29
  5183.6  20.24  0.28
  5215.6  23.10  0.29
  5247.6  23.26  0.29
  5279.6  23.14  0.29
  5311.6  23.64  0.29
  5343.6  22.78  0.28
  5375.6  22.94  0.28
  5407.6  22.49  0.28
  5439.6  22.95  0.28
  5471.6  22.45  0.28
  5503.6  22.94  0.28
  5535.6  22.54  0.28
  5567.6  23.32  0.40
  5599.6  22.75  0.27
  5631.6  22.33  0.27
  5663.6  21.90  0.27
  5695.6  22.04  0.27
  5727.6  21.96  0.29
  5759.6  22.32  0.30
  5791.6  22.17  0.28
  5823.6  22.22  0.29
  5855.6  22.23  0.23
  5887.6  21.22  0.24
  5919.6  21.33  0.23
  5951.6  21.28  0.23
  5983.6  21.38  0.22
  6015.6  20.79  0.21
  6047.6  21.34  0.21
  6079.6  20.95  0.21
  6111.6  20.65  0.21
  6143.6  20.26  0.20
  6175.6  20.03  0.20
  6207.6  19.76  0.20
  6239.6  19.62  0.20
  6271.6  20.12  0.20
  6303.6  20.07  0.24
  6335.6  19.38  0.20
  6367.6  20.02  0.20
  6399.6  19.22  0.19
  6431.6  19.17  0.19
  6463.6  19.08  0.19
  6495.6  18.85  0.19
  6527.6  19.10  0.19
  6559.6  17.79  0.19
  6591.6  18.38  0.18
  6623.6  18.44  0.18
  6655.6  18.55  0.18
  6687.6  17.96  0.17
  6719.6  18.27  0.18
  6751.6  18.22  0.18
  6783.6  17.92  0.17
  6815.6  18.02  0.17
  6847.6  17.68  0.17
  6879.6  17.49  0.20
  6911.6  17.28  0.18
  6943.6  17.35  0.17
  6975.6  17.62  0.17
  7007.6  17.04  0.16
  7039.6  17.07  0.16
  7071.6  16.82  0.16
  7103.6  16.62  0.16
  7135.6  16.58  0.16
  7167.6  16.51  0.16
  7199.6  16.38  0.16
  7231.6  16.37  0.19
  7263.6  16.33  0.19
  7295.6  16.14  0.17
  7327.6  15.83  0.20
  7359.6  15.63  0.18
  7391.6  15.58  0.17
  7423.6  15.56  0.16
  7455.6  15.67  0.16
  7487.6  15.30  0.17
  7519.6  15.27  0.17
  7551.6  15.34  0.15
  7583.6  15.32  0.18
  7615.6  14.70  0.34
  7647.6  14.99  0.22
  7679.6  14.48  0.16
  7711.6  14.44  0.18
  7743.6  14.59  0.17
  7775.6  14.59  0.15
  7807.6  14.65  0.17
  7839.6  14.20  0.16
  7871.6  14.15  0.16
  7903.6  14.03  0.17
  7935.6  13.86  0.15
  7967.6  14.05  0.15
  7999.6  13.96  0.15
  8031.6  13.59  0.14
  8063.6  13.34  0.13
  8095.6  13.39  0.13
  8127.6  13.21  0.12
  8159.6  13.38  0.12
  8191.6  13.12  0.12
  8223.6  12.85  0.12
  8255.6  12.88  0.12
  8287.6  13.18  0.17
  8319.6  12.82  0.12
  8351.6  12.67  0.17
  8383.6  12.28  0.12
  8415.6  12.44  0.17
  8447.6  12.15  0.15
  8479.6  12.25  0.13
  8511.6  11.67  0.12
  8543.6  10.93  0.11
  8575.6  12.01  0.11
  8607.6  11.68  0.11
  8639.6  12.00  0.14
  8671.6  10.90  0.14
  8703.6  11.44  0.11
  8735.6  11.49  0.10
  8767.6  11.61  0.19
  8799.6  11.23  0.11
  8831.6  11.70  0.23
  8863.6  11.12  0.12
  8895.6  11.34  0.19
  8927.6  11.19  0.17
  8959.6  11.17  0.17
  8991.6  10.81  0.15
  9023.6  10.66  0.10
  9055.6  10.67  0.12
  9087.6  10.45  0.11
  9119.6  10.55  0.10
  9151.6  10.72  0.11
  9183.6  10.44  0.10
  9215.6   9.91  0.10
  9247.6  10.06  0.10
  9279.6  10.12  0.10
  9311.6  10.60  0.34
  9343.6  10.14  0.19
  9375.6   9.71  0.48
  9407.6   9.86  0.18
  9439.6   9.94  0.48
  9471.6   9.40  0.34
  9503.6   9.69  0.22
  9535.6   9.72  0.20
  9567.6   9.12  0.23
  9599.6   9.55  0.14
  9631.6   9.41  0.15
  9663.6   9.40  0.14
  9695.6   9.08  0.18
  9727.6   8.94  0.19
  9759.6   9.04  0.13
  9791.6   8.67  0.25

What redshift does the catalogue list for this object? 0.00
